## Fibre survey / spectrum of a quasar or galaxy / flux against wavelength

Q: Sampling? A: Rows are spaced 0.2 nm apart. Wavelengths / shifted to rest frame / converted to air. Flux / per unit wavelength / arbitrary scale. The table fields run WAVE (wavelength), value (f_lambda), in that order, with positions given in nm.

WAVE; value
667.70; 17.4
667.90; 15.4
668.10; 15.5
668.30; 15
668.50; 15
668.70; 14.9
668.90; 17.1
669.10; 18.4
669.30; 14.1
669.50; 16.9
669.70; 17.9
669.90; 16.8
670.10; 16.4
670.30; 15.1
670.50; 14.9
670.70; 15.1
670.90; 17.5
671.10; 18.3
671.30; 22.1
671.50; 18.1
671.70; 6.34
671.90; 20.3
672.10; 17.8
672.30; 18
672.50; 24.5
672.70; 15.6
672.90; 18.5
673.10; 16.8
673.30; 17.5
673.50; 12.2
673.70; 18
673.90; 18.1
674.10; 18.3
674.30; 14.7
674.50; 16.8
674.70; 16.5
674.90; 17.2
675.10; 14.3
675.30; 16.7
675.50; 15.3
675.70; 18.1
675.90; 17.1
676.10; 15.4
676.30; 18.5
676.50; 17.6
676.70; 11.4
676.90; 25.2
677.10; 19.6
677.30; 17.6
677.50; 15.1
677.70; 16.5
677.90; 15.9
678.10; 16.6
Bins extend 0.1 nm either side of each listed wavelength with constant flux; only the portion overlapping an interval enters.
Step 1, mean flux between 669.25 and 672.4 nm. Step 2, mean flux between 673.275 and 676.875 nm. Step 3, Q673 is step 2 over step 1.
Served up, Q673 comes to 0.99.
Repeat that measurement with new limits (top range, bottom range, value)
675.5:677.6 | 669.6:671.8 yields 1.08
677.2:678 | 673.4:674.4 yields 1.00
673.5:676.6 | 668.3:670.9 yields 1.04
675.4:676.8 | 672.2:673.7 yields 0.92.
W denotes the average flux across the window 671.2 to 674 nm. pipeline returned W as 17.4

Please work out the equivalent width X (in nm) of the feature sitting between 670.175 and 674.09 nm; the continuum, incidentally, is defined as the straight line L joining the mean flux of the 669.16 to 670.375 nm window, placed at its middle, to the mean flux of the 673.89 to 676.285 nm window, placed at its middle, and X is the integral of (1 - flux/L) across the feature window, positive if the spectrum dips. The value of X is -0.17 nm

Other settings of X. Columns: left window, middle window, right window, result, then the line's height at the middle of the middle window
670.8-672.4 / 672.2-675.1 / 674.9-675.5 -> -0.14 nm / 16.4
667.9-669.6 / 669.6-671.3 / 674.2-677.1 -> -0.08 nm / 16.1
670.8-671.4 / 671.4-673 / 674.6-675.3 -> 0.08 nm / 18.4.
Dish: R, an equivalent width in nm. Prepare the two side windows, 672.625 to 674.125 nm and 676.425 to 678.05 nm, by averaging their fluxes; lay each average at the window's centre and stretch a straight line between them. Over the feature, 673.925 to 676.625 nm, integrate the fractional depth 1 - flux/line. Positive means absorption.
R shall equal 0.068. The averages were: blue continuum 16.8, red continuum 17.3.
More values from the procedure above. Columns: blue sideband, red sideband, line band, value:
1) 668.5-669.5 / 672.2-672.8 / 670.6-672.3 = 0.13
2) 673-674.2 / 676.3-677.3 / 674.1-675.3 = 0.08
